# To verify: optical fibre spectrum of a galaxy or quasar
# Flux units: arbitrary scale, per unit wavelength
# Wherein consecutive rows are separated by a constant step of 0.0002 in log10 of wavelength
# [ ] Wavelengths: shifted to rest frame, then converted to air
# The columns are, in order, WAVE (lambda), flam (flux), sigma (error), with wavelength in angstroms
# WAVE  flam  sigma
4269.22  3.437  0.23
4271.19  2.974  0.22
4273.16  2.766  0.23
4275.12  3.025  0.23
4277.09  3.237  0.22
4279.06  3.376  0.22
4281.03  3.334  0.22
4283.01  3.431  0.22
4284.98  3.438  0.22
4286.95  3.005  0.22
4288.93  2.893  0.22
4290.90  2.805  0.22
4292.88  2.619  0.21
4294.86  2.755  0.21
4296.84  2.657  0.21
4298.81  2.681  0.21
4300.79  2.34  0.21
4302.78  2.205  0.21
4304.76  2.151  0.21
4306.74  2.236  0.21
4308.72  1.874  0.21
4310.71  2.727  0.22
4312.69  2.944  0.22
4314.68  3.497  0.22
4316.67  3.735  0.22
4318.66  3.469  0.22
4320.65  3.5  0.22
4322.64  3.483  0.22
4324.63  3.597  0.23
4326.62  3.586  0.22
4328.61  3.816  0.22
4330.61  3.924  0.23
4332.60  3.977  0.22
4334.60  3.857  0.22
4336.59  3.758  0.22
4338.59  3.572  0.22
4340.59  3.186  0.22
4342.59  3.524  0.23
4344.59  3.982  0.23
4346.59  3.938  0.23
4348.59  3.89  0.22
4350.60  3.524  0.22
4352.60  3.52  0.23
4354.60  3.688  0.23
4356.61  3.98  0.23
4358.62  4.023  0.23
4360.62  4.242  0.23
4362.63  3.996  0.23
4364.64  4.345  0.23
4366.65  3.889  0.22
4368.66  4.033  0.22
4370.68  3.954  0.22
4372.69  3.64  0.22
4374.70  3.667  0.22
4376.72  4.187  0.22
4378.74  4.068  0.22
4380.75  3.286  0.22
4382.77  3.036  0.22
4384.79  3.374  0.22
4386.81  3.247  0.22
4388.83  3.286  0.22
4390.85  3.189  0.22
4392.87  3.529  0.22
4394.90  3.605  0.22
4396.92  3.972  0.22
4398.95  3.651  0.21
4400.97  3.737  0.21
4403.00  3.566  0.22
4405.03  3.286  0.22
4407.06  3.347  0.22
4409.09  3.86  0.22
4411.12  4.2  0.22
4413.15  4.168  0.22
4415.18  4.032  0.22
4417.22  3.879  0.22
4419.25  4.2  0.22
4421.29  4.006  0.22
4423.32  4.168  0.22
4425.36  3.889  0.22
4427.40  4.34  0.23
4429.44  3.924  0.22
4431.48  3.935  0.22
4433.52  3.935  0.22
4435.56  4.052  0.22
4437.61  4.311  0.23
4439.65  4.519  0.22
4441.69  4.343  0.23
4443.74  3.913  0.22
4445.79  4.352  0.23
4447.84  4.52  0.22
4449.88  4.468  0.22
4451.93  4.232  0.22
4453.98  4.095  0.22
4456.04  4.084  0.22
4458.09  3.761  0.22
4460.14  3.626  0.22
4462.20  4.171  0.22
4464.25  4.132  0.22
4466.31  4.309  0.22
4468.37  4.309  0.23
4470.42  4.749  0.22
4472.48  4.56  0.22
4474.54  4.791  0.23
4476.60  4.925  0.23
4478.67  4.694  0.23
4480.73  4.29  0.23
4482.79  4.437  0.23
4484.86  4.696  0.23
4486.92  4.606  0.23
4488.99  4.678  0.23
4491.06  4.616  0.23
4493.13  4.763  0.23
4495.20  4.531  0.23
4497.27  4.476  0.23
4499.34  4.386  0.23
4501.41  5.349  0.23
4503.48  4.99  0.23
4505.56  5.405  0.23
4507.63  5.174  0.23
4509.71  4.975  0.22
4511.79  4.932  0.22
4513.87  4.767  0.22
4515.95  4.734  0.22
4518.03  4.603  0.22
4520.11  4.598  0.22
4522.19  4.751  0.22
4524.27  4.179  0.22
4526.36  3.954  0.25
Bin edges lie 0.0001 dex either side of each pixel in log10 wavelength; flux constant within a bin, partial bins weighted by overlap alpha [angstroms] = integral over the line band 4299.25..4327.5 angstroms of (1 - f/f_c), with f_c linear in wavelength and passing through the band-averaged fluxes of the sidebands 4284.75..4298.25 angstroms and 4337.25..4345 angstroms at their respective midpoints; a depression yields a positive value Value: 2.0 angstroms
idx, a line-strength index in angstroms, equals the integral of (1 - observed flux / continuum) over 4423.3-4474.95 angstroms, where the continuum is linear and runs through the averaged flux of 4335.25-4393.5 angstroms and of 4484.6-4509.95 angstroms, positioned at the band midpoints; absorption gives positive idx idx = 2.5 angstroms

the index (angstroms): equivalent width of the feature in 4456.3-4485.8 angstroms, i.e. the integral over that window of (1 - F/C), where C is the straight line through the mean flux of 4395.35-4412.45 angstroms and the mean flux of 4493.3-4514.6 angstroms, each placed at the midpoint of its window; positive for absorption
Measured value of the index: 0.8 angstroms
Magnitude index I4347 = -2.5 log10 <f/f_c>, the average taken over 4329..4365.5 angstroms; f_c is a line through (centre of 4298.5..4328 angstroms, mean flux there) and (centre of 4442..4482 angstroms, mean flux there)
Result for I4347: -0.17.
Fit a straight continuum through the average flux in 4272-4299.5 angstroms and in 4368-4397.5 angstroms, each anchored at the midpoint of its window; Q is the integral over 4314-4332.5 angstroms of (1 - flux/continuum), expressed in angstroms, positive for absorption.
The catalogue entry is -2.3 angstroms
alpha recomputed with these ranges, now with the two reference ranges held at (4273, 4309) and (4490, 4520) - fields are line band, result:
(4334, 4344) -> -1.0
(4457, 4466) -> 0.9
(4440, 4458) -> 0.3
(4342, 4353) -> -1.4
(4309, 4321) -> -0.7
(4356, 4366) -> -1.9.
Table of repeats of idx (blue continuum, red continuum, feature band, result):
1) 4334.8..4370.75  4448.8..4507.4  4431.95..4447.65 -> 0.35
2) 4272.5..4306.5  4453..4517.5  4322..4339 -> -2.78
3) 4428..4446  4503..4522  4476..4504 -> 0.04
